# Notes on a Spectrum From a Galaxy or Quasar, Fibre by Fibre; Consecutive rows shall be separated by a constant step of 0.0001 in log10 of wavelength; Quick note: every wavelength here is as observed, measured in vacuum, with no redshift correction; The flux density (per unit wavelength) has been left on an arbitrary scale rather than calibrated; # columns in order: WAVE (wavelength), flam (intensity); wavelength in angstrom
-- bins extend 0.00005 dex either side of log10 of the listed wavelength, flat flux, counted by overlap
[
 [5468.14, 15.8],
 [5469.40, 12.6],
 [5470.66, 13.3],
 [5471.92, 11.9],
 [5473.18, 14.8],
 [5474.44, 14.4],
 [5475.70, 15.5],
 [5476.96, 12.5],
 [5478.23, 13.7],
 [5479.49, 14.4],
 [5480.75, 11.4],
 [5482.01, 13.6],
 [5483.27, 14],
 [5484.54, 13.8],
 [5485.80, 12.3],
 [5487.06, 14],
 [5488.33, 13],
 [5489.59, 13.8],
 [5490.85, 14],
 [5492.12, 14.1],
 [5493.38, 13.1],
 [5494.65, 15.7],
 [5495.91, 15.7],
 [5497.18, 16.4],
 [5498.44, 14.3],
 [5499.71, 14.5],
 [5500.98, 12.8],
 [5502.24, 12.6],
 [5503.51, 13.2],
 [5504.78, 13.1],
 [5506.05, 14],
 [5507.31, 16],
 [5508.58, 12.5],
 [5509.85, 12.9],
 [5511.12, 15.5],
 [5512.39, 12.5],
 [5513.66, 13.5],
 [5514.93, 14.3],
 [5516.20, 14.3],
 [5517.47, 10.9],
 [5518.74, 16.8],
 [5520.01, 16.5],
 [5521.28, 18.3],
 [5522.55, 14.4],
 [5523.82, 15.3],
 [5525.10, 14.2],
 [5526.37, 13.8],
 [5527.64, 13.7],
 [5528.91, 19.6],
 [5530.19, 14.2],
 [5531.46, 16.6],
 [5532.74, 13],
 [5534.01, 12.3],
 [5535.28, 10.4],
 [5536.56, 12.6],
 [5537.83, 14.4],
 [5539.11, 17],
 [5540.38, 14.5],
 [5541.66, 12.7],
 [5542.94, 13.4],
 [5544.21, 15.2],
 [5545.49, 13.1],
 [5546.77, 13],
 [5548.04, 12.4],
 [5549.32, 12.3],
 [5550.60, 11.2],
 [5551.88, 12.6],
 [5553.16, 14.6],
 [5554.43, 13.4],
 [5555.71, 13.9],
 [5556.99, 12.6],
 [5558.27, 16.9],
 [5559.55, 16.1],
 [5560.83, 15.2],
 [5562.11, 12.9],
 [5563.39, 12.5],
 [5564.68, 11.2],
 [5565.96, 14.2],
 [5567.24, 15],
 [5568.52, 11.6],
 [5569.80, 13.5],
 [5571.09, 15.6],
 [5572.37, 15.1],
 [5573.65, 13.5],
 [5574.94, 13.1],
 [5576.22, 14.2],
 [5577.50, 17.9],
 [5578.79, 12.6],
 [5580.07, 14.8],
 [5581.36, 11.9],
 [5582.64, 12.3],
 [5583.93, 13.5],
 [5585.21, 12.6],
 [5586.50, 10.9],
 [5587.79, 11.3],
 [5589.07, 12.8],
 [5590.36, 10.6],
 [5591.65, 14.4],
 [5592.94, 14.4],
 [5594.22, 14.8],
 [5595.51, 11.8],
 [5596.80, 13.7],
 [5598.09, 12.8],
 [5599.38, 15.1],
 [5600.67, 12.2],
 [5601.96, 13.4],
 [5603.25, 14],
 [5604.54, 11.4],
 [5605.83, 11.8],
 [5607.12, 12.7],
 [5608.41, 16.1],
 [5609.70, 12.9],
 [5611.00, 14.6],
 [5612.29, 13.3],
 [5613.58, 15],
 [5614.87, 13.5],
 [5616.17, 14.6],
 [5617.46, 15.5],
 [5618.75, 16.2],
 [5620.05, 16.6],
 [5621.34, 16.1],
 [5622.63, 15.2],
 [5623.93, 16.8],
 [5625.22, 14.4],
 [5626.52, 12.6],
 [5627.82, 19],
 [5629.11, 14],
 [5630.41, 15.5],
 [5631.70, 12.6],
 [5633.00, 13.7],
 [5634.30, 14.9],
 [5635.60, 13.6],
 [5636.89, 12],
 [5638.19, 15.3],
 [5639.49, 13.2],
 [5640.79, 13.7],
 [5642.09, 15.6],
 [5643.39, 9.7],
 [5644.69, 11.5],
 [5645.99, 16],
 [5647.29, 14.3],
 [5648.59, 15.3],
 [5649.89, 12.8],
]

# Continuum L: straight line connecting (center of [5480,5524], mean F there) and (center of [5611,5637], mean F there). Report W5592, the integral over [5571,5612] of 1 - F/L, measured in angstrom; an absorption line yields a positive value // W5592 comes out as 3.5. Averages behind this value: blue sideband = 14.1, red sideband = 14.8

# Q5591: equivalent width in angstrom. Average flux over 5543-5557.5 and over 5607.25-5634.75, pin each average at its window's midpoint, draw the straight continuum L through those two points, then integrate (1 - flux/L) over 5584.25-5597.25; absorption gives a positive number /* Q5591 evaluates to 1.29 angstrom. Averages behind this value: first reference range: 13.1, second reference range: 14.9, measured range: 12.7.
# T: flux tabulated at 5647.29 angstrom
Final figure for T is 14.3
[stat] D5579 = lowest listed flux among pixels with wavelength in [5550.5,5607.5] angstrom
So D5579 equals 10.6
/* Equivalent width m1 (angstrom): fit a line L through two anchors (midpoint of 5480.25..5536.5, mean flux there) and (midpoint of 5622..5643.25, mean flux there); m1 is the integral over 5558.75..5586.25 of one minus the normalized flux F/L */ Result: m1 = 1.0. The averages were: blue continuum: 14.1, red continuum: 14.4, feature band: 13.8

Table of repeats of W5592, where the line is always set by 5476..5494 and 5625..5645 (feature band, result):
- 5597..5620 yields -0.2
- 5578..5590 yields 1.0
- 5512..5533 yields -2.1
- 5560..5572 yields 0.1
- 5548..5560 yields 0.0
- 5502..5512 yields -0.2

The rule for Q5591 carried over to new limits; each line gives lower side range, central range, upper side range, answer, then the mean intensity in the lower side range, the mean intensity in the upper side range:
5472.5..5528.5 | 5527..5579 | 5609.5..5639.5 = 1.62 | 14.1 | 14.7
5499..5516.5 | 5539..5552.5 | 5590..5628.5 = 0.60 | 13.7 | 14.2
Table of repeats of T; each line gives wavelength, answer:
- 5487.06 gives 14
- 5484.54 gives 13.8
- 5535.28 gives 10.4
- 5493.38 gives 13.1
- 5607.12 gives 12.7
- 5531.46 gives 16.6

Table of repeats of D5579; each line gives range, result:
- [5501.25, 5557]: 10.4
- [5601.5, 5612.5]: 11.4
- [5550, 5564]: 11.2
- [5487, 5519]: 10.9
